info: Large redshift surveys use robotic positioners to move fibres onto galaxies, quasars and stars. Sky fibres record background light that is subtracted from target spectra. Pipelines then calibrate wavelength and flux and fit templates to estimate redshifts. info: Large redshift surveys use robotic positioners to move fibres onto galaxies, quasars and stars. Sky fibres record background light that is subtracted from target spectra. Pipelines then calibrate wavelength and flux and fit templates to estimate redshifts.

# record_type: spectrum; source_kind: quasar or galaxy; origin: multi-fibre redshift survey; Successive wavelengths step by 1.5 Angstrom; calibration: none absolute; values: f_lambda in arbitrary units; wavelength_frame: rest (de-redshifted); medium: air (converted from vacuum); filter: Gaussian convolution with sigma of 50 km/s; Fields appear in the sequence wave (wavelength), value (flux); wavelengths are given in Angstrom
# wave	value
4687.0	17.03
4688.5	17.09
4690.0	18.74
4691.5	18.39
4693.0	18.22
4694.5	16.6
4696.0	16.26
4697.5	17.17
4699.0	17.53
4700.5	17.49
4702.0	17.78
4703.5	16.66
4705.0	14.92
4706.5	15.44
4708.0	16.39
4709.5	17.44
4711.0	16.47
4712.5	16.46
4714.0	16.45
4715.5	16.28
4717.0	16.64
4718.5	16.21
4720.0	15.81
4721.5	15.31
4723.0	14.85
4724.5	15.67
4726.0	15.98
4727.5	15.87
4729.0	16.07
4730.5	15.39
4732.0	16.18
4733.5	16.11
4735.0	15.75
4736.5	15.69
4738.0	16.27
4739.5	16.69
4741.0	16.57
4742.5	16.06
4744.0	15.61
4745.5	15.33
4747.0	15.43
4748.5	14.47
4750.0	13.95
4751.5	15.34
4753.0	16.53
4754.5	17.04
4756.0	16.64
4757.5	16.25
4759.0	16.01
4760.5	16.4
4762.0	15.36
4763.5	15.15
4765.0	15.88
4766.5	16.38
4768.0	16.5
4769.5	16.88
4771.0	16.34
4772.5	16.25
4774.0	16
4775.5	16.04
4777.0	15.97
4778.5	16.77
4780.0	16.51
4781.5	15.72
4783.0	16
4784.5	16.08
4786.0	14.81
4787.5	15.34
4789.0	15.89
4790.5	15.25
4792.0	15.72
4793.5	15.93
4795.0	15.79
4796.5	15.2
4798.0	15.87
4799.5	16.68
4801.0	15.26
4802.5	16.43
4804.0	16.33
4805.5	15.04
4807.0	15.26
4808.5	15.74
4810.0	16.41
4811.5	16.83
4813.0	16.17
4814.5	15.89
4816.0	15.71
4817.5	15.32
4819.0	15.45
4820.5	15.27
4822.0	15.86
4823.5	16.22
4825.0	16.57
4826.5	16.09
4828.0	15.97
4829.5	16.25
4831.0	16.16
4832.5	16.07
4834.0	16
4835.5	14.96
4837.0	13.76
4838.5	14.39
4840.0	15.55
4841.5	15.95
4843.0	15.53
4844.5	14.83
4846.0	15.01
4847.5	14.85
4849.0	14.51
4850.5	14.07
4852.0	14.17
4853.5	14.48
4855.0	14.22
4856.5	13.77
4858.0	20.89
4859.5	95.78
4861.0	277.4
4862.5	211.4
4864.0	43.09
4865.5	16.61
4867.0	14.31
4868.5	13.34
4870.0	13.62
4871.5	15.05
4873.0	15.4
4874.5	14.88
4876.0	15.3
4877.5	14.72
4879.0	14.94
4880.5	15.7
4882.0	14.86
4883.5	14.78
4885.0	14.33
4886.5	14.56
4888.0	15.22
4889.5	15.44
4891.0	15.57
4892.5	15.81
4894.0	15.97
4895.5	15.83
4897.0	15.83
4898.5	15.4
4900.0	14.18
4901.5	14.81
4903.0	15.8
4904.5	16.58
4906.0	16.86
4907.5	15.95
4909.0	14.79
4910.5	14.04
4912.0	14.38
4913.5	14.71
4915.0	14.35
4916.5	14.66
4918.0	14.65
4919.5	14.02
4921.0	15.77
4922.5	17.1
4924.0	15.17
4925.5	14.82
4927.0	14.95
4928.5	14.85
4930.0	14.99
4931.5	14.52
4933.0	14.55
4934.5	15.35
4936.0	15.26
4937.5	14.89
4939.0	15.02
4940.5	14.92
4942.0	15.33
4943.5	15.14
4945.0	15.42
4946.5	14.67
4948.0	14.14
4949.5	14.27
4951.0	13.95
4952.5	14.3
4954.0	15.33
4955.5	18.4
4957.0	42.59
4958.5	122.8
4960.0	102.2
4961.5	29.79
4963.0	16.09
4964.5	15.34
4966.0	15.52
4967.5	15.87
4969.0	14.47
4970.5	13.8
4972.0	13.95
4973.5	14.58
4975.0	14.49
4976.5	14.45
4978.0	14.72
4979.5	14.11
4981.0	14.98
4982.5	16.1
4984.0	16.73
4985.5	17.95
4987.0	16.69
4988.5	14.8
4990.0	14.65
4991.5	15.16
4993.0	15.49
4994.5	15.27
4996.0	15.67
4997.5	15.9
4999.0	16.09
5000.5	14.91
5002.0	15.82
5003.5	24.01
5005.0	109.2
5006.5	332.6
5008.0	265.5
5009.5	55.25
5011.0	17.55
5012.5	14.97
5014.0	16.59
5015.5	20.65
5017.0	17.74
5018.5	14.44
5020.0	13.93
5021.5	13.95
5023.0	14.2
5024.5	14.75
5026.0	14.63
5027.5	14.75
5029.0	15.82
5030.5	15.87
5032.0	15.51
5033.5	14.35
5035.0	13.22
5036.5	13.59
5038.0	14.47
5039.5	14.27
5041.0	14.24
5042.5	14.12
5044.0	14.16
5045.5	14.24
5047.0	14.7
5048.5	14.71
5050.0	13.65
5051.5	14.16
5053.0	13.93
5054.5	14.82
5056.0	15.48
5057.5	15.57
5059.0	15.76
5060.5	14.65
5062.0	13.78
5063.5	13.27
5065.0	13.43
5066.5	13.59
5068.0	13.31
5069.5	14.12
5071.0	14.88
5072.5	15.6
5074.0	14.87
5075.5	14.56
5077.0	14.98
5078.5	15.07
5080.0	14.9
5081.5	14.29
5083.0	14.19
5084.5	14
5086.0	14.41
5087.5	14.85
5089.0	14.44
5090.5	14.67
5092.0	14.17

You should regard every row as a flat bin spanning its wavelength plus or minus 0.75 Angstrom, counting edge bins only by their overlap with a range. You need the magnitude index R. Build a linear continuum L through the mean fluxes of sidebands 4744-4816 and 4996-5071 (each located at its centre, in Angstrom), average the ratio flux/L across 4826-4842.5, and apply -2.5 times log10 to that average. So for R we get 0.20 mag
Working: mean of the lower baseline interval 15.9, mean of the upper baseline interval 29.1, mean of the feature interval 15.6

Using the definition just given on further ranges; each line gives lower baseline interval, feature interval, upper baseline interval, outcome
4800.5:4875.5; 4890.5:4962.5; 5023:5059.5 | 0.04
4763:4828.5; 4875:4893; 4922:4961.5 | 0.34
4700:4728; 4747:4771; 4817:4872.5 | 0.31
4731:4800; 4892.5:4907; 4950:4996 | 0.29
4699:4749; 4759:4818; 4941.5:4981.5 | 0.14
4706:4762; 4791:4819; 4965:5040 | 0.23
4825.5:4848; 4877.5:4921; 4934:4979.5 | 0.26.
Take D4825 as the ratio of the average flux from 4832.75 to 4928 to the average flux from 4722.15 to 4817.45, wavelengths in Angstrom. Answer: 1.5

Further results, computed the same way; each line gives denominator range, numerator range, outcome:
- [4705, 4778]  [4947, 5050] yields 1.81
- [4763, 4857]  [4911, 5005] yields 1.27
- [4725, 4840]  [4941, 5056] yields 1.73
